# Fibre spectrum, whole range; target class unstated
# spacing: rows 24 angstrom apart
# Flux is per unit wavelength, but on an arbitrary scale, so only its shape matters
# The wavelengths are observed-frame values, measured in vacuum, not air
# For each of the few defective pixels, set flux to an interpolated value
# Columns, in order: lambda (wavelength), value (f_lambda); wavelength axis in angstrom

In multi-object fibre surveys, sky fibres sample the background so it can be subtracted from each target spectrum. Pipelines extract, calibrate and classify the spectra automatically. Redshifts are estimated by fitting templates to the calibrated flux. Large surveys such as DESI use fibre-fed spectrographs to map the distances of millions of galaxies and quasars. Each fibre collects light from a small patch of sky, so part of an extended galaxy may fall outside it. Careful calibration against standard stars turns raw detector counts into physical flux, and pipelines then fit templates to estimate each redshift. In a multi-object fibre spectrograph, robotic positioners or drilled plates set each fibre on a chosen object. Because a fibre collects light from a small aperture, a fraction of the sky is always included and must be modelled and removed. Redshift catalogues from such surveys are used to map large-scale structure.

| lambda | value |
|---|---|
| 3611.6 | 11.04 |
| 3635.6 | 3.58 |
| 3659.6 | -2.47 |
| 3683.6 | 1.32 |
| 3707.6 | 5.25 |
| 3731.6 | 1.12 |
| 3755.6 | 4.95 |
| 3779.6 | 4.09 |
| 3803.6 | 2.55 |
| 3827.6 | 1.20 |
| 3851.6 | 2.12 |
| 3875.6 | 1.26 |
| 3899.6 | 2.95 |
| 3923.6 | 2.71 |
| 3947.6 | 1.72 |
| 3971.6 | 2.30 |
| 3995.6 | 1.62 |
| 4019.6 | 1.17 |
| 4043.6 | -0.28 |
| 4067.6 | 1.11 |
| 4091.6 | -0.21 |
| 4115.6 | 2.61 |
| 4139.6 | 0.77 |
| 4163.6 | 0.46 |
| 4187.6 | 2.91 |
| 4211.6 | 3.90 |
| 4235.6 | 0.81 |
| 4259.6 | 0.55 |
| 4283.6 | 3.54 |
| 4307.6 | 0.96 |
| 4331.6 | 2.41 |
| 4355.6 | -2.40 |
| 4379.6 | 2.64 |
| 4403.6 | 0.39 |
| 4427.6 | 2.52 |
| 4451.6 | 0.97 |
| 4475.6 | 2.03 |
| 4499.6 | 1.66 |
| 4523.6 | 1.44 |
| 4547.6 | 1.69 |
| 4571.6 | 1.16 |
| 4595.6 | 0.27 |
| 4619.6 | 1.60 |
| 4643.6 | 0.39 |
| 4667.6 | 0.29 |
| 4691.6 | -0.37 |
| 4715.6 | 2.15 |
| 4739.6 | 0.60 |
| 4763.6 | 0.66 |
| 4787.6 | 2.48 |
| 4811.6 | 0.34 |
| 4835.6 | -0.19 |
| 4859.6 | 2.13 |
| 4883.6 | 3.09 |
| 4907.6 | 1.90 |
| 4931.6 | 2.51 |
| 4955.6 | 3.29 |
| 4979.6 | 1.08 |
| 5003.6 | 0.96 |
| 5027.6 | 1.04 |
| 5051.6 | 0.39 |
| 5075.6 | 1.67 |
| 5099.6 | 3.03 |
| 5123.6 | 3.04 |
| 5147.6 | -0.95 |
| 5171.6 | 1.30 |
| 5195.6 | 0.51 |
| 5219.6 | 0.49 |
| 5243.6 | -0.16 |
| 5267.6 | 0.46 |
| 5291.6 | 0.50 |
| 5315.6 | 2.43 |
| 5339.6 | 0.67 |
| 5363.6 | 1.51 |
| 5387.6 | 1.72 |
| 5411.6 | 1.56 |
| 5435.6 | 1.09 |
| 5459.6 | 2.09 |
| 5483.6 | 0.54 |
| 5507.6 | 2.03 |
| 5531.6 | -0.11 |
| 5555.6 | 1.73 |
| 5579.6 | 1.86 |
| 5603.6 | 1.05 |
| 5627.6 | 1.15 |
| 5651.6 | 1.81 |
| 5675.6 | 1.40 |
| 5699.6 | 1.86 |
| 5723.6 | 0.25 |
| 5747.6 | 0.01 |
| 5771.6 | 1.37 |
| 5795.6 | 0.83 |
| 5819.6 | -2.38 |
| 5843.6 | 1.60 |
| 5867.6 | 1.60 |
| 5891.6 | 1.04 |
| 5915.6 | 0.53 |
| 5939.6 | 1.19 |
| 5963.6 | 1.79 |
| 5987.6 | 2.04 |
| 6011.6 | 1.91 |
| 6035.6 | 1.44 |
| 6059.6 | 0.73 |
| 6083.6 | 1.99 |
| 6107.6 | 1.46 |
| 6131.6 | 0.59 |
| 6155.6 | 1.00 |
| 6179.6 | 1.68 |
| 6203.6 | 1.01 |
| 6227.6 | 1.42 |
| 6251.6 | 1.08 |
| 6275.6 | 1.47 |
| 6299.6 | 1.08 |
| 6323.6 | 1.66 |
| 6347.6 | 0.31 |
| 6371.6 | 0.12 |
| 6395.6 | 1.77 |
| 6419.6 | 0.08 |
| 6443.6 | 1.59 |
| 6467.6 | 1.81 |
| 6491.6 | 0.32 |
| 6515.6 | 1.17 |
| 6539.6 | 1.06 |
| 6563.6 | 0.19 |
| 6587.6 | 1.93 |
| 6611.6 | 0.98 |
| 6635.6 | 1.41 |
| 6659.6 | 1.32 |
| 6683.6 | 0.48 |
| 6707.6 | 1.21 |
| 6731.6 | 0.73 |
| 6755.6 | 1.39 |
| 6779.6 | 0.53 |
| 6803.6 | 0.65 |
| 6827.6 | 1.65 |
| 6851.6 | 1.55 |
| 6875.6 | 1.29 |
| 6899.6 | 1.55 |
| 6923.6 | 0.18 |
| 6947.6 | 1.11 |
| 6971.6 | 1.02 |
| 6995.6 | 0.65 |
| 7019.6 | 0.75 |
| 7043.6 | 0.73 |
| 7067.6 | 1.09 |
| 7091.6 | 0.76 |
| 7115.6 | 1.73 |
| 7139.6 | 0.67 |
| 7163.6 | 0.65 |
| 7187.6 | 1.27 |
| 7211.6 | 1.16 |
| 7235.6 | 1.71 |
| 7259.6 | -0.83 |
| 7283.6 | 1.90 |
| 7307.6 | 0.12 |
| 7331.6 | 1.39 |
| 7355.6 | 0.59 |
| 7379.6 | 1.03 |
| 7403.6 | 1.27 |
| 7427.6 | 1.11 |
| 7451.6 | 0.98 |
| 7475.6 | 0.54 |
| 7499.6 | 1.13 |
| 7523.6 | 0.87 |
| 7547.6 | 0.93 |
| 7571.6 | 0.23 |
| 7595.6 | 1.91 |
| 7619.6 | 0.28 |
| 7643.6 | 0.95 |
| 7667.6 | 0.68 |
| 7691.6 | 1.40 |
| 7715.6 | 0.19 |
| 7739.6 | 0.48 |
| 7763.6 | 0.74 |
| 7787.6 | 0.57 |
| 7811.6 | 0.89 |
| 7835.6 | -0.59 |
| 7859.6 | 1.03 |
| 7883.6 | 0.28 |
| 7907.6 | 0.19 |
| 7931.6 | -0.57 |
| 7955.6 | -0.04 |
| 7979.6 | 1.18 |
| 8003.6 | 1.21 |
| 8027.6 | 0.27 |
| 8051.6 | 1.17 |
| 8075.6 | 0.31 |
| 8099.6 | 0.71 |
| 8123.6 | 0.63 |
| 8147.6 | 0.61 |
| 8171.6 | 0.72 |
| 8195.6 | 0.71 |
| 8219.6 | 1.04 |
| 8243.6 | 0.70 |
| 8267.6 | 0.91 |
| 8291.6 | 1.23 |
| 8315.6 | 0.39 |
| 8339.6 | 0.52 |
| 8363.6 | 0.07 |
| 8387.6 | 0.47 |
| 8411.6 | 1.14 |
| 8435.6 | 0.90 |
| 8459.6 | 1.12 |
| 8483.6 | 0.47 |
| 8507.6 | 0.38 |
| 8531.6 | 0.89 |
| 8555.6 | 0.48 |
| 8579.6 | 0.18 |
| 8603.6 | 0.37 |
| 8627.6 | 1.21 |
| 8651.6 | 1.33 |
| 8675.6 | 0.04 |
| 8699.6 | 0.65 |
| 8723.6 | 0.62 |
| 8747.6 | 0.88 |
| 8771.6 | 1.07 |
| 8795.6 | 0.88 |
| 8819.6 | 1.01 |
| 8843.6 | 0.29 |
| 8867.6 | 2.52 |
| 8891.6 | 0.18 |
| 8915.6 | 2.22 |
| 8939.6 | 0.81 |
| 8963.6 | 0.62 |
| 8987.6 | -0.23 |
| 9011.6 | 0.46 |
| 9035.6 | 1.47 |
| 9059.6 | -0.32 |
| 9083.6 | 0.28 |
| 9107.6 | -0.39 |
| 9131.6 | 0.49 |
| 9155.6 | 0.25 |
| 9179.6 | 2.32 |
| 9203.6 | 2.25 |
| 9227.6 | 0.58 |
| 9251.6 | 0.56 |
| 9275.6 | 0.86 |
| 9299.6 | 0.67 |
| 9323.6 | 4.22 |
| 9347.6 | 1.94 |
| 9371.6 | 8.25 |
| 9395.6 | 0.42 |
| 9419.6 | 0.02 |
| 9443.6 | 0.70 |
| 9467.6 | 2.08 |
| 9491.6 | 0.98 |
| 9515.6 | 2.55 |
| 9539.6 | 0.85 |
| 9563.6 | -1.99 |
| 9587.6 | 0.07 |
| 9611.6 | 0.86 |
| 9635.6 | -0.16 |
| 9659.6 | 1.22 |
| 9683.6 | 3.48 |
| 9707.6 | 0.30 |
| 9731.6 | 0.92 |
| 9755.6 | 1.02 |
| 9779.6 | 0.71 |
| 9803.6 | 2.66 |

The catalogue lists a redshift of 1.47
